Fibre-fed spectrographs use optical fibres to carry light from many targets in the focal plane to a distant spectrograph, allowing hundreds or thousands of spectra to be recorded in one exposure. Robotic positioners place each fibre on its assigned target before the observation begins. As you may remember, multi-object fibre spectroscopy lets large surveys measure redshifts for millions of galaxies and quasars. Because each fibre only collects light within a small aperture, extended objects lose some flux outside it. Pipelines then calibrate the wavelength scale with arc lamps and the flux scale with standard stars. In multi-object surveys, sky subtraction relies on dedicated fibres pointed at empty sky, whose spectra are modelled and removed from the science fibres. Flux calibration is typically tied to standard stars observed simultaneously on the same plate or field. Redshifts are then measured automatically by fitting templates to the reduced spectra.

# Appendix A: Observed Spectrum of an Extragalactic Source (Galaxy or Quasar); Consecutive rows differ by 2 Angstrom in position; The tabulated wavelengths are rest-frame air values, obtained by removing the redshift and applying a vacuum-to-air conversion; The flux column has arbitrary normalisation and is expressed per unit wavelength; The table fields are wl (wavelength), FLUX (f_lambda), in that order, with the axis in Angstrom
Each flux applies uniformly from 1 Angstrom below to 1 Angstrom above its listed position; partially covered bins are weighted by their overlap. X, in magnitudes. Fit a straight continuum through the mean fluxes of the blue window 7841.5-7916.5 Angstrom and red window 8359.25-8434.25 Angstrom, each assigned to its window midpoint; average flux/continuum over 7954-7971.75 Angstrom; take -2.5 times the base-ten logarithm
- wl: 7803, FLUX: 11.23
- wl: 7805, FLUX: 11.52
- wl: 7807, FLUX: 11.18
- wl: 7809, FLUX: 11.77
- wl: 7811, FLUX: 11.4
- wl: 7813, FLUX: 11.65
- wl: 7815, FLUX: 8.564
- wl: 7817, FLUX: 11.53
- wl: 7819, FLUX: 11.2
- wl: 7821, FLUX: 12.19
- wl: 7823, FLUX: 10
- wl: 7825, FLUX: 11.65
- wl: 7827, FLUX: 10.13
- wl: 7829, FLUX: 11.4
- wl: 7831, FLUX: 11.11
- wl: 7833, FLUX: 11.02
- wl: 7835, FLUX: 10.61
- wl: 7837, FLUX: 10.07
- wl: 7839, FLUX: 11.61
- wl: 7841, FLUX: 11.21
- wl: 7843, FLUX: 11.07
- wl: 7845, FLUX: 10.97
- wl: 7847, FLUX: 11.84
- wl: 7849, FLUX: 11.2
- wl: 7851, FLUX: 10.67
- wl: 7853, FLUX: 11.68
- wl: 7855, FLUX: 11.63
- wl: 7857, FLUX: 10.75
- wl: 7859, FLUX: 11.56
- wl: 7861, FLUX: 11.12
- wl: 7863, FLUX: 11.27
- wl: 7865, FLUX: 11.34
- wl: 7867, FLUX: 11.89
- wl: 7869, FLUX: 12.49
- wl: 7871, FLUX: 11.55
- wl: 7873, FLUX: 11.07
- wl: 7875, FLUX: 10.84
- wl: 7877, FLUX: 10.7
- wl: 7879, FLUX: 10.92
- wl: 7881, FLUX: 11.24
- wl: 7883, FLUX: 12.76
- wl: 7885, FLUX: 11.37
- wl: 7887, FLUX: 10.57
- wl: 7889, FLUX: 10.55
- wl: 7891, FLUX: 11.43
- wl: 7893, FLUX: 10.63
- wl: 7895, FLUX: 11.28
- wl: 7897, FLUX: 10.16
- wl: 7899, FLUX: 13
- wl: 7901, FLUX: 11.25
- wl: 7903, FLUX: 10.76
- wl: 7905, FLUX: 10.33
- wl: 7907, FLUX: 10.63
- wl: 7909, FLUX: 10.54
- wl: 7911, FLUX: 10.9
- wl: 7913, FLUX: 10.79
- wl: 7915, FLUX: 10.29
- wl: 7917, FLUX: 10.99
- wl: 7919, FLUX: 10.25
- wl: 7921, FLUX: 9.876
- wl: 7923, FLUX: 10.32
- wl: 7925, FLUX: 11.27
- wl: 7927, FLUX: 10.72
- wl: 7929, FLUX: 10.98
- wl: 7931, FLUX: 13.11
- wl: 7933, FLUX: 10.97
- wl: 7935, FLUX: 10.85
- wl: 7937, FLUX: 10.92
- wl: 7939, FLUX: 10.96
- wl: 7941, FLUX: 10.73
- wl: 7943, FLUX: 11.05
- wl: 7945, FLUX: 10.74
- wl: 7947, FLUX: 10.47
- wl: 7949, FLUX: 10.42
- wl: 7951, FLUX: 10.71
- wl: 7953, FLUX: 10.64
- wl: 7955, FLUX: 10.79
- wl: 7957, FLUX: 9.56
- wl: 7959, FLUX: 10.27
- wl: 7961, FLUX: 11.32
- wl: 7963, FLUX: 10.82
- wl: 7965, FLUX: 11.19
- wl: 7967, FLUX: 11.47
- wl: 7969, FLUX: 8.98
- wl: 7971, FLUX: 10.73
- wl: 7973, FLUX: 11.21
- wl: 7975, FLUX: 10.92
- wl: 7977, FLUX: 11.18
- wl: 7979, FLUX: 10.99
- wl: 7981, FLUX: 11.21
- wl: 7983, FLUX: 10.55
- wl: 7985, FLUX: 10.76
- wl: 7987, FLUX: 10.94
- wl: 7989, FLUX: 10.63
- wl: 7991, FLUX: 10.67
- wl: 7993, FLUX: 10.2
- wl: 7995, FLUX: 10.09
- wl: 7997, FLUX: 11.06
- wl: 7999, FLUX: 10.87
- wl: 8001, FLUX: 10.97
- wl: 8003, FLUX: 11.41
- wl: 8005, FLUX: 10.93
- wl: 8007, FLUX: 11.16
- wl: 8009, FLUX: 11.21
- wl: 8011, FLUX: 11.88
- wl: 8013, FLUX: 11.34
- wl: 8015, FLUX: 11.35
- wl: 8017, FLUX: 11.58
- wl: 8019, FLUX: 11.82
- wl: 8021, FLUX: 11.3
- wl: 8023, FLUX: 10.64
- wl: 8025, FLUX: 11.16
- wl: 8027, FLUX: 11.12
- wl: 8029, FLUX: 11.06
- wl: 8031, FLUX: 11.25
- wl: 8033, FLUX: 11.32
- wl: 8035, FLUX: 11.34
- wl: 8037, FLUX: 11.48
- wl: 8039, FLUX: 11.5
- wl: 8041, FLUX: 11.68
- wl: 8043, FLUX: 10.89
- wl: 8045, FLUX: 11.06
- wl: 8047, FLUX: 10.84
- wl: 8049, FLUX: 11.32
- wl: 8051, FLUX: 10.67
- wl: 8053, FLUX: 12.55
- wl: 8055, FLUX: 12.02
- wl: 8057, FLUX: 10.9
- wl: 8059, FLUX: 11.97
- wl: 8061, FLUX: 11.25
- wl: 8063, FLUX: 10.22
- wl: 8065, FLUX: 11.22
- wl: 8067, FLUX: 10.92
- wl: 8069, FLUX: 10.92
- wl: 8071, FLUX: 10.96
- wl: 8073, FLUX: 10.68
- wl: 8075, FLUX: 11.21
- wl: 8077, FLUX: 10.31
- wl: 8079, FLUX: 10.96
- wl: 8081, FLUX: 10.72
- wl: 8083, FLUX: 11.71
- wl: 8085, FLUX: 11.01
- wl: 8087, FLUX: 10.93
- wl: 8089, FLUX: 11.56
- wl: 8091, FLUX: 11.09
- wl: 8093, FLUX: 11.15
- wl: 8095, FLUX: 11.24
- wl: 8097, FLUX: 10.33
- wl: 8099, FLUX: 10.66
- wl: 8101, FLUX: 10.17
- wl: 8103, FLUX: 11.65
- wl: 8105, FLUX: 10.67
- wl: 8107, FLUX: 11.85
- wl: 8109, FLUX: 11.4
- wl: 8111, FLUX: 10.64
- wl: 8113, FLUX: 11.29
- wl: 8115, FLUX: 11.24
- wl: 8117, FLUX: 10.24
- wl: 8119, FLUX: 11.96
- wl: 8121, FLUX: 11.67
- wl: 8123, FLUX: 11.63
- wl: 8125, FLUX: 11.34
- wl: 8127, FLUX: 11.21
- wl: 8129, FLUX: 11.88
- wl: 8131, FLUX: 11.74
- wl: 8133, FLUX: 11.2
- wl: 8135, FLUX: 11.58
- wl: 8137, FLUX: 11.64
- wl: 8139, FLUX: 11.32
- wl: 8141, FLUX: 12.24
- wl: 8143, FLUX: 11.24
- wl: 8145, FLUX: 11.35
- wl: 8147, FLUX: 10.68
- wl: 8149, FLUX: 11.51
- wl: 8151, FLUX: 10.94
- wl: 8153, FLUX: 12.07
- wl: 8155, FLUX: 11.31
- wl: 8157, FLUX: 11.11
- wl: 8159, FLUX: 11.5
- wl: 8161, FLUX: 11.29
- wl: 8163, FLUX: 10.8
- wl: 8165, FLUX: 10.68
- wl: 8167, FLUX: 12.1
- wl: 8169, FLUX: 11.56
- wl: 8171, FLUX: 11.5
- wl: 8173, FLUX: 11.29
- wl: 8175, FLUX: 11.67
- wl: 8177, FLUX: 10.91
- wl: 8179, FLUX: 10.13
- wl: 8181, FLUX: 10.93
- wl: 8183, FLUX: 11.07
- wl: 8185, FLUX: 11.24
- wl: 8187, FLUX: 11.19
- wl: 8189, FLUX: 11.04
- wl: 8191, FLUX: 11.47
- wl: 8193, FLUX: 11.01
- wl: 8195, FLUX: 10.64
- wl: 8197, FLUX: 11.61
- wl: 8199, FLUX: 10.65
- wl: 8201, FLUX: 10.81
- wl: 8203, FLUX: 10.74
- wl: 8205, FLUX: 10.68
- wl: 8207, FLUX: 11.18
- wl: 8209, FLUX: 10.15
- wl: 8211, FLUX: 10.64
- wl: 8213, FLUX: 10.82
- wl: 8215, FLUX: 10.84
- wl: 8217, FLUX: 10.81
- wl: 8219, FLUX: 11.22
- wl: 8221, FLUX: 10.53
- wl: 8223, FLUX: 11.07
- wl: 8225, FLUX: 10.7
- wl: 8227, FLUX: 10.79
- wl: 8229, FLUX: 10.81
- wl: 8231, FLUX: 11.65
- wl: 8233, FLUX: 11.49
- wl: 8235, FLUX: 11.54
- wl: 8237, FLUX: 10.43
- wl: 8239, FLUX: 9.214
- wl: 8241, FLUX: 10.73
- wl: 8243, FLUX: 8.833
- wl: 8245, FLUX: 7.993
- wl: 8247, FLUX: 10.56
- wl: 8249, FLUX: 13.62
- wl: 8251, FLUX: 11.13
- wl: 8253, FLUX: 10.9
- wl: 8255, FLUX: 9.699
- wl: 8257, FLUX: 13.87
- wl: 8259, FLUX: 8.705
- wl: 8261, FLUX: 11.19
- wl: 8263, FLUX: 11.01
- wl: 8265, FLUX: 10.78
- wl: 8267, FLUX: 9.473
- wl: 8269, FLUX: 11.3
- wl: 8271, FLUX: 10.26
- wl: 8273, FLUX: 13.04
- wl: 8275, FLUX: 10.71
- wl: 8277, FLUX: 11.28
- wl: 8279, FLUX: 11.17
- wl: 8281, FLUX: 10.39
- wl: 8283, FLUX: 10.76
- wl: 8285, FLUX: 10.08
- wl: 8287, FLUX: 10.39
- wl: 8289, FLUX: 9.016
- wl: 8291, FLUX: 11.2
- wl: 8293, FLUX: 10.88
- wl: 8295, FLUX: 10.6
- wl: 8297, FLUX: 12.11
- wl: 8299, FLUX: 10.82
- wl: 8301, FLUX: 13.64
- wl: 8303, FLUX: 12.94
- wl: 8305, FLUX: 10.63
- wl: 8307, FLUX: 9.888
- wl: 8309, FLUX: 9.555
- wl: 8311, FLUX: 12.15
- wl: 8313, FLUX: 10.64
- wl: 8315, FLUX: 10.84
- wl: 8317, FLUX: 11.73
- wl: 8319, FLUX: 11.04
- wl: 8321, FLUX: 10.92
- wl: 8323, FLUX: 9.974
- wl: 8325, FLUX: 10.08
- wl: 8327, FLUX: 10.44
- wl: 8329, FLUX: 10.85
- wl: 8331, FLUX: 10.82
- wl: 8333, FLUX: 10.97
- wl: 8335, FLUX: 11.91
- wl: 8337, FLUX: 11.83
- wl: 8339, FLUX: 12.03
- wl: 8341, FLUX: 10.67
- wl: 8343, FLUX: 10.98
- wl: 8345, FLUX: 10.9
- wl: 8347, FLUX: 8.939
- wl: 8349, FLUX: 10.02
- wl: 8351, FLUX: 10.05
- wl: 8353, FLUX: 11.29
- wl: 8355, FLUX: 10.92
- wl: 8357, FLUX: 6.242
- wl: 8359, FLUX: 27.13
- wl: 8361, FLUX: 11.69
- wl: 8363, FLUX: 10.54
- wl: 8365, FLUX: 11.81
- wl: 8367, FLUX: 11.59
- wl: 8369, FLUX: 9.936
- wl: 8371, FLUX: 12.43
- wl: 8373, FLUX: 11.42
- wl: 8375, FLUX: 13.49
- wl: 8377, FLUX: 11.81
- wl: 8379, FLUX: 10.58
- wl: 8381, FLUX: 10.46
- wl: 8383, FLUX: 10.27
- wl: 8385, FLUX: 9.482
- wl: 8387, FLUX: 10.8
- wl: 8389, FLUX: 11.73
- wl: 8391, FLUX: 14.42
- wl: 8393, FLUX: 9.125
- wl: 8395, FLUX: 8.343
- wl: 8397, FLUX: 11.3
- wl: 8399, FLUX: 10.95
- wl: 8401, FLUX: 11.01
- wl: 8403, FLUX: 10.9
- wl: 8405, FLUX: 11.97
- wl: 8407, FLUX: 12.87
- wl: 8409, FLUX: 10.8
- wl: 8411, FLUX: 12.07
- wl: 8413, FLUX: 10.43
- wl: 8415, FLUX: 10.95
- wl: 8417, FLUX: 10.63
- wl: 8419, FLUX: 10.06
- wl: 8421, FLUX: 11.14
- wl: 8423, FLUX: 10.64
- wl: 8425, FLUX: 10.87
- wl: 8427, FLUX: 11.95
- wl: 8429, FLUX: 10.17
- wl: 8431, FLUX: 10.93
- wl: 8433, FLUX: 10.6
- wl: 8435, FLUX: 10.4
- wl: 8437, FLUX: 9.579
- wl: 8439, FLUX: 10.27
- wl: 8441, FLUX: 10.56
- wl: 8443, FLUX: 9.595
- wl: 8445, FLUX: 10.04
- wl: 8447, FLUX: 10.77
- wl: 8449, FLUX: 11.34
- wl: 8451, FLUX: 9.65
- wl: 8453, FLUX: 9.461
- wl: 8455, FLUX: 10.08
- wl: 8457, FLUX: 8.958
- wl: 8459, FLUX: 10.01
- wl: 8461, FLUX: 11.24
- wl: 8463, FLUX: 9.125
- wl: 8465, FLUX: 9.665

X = 0.06 mag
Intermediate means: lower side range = 11.2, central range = 10.6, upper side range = 11.2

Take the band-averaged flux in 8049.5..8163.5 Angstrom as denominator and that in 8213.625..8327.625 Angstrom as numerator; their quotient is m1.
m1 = 1.0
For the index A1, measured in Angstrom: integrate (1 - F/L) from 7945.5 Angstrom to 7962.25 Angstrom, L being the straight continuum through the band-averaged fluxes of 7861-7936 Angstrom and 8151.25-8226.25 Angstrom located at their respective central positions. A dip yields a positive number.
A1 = 0.82 Angstrom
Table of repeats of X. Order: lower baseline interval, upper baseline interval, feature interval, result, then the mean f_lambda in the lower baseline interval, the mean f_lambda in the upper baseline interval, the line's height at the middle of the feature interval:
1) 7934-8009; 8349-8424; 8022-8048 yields -0.03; 10.8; 11.4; 10.9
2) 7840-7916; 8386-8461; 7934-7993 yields 0.04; 11.2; 10.7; 11.1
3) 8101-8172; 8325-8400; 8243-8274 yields 0.05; 11.4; 11.3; 11.3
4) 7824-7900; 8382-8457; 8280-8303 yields -0.02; 11.2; 10.7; 10.8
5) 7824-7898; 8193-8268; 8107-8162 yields -0.05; 11.2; 10.7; 10.9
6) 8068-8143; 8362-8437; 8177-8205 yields 0.02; 11.2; 11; 11.1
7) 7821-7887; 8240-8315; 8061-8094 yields 0.00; 11.2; 10.9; 11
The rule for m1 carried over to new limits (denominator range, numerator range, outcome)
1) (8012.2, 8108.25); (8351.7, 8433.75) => 1.02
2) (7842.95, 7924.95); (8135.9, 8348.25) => 0.99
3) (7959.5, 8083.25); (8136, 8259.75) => 0.99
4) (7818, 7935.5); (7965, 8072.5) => 1.00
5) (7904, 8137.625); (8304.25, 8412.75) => 1.02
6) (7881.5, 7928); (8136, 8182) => 1.04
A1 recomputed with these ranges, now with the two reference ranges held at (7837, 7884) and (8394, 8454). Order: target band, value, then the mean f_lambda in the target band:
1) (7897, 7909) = 0.2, 11.1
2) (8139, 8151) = -0.4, 11.4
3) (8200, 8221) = 0.3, 10.8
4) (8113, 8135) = -0.8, 11.4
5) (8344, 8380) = -3.2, 11.7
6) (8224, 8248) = 1.1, 10.4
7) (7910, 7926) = 1.0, 10.6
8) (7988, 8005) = 0.7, 10.7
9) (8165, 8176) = -0.6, 11.5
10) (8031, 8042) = -0.3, 11.4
